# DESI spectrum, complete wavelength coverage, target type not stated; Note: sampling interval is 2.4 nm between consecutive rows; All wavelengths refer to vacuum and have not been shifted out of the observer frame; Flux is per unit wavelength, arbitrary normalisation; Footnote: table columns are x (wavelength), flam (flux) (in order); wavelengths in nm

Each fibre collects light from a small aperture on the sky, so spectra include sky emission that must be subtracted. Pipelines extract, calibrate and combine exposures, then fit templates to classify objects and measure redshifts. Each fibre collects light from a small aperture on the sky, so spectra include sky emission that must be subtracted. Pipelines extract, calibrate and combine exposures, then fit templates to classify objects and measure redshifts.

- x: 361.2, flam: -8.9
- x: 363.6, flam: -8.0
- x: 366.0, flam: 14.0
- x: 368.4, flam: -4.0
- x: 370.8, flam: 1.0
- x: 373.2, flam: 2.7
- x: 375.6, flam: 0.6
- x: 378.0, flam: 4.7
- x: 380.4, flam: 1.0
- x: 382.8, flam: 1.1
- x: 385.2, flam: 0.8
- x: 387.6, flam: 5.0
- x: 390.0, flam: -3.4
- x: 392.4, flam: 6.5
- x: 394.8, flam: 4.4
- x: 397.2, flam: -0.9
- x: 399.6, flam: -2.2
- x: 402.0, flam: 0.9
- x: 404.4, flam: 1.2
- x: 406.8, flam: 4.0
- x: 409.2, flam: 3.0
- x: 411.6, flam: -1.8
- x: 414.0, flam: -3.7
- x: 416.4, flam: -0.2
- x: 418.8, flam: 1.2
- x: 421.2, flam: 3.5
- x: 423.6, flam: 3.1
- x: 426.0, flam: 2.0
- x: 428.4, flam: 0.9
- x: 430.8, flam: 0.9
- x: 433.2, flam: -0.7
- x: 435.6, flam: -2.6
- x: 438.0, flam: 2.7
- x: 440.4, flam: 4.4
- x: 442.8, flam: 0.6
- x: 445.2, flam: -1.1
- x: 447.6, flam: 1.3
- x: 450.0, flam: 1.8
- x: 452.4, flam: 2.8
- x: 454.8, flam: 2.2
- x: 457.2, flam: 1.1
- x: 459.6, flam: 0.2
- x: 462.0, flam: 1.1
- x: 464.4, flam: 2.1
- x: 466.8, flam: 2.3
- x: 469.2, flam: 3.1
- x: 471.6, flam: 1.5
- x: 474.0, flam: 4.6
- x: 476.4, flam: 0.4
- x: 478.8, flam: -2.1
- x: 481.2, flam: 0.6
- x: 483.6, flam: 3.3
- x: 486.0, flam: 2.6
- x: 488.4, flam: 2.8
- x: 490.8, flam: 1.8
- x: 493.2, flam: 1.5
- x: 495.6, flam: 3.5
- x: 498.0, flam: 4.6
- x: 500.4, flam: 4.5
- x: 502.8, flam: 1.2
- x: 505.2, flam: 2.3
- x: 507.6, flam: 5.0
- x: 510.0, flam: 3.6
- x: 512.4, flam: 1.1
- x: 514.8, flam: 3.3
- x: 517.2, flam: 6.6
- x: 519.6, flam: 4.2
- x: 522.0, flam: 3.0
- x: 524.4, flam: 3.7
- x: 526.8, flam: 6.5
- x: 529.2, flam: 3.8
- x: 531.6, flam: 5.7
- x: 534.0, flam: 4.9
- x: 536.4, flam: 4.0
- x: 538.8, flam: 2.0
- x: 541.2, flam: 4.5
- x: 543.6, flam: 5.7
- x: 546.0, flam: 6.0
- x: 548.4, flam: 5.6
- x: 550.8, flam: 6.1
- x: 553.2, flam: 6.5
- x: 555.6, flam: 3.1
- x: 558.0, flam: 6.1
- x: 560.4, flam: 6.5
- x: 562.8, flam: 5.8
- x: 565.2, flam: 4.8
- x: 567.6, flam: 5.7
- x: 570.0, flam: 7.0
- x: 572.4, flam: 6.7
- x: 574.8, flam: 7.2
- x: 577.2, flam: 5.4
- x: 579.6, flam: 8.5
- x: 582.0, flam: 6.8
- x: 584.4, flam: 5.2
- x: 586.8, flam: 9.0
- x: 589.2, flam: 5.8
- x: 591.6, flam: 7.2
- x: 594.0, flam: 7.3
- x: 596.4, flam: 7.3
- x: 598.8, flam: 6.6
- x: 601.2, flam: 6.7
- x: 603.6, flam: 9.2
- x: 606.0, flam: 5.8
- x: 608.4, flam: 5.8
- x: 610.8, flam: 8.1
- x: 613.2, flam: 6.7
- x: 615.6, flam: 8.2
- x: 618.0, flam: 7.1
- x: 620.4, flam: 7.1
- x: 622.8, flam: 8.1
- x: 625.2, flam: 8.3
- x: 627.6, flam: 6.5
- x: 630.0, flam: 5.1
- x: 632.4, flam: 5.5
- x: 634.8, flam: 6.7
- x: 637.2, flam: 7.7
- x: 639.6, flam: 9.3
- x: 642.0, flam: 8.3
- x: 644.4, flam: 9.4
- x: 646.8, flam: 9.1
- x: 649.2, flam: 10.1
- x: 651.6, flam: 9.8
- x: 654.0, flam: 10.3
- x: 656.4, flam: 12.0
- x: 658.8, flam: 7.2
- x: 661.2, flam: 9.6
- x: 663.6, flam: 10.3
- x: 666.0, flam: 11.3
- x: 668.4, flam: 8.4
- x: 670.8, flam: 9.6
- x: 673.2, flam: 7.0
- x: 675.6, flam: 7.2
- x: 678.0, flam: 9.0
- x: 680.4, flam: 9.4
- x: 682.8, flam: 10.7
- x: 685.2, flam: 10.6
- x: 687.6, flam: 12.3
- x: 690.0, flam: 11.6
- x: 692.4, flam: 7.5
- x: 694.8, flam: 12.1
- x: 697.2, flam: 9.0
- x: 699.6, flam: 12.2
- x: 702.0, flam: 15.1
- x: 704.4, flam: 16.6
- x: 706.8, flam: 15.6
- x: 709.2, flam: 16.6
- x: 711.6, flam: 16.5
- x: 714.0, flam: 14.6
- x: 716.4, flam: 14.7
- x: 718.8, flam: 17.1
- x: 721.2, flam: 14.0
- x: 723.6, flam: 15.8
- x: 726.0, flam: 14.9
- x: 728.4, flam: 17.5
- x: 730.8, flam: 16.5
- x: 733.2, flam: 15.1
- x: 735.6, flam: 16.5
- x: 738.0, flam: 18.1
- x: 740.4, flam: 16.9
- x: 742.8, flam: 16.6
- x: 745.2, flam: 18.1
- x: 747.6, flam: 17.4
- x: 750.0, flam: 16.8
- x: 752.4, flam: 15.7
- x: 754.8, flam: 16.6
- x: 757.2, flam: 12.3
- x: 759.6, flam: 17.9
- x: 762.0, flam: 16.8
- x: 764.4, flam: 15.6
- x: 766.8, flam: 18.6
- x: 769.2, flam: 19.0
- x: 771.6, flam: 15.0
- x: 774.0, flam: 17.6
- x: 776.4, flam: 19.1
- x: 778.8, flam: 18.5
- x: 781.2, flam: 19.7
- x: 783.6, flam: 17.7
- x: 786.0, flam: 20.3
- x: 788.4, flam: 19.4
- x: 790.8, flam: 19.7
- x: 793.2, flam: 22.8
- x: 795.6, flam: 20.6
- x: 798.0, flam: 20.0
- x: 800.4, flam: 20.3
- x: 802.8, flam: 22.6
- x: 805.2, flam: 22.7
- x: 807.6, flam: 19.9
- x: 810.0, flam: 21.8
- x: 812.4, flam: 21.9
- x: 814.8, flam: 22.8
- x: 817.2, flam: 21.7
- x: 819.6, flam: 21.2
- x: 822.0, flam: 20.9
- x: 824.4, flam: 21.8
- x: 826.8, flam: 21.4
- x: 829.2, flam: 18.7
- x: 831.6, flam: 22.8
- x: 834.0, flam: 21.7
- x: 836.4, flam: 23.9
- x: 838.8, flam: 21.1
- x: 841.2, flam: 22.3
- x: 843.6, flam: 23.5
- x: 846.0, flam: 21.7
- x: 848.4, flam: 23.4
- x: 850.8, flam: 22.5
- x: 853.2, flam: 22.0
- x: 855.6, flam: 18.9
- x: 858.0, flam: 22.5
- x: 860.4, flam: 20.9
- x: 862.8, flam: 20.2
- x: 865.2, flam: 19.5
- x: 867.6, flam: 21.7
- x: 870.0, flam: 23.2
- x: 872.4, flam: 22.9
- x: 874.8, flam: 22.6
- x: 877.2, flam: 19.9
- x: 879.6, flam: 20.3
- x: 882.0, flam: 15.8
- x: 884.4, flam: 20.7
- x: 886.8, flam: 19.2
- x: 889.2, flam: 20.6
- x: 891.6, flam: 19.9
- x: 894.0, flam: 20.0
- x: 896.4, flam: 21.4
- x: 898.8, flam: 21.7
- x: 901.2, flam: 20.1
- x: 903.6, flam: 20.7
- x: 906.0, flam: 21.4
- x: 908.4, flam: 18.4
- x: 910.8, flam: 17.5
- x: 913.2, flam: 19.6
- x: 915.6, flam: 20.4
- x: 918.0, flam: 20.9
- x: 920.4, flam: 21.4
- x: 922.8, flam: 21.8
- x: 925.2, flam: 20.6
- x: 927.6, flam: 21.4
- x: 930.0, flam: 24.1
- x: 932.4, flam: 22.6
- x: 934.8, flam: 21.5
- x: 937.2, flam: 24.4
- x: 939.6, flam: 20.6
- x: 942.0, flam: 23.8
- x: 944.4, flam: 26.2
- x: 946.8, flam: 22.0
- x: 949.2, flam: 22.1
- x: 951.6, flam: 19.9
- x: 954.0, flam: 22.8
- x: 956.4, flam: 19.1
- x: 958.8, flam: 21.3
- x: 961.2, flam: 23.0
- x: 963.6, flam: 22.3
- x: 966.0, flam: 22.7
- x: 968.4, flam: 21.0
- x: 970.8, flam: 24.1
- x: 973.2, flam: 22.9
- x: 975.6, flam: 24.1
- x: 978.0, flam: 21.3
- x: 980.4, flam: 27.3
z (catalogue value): 0.76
